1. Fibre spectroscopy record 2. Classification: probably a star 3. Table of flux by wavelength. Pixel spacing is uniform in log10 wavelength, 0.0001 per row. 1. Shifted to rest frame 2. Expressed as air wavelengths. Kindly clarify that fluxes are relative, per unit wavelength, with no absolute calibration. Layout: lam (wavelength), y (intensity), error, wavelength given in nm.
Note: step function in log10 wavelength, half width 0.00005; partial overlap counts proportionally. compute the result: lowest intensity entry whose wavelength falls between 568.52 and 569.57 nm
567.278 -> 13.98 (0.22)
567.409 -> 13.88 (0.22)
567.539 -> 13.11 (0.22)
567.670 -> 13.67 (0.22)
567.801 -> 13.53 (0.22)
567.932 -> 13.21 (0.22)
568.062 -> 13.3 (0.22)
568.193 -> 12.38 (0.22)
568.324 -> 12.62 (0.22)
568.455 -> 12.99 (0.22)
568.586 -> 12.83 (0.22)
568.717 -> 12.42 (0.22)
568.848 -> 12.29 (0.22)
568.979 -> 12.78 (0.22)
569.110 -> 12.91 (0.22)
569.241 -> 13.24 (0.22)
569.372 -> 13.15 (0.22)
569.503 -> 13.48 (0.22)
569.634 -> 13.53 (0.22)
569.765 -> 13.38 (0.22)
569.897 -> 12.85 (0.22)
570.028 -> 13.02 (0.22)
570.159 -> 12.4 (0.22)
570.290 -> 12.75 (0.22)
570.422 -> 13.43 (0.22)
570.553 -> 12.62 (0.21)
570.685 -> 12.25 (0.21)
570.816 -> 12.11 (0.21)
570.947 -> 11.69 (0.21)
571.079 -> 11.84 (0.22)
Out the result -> 12.29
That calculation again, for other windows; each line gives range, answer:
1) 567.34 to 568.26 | 12.38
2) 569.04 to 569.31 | 12.91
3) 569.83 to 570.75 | 12.25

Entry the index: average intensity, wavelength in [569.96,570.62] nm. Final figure 12.8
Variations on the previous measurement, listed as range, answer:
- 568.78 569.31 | 12.8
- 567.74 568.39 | 13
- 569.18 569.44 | 13.2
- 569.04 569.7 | 13.3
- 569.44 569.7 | 13.5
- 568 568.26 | 12.8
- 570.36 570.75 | 12.8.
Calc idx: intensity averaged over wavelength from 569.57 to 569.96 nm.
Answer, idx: 13.2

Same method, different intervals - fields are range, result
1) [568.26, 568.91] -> 12.6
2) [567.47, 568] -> 13.4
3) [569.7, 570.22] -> 12.9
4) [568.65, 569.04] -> 12.5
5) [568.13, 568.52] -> 12.7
